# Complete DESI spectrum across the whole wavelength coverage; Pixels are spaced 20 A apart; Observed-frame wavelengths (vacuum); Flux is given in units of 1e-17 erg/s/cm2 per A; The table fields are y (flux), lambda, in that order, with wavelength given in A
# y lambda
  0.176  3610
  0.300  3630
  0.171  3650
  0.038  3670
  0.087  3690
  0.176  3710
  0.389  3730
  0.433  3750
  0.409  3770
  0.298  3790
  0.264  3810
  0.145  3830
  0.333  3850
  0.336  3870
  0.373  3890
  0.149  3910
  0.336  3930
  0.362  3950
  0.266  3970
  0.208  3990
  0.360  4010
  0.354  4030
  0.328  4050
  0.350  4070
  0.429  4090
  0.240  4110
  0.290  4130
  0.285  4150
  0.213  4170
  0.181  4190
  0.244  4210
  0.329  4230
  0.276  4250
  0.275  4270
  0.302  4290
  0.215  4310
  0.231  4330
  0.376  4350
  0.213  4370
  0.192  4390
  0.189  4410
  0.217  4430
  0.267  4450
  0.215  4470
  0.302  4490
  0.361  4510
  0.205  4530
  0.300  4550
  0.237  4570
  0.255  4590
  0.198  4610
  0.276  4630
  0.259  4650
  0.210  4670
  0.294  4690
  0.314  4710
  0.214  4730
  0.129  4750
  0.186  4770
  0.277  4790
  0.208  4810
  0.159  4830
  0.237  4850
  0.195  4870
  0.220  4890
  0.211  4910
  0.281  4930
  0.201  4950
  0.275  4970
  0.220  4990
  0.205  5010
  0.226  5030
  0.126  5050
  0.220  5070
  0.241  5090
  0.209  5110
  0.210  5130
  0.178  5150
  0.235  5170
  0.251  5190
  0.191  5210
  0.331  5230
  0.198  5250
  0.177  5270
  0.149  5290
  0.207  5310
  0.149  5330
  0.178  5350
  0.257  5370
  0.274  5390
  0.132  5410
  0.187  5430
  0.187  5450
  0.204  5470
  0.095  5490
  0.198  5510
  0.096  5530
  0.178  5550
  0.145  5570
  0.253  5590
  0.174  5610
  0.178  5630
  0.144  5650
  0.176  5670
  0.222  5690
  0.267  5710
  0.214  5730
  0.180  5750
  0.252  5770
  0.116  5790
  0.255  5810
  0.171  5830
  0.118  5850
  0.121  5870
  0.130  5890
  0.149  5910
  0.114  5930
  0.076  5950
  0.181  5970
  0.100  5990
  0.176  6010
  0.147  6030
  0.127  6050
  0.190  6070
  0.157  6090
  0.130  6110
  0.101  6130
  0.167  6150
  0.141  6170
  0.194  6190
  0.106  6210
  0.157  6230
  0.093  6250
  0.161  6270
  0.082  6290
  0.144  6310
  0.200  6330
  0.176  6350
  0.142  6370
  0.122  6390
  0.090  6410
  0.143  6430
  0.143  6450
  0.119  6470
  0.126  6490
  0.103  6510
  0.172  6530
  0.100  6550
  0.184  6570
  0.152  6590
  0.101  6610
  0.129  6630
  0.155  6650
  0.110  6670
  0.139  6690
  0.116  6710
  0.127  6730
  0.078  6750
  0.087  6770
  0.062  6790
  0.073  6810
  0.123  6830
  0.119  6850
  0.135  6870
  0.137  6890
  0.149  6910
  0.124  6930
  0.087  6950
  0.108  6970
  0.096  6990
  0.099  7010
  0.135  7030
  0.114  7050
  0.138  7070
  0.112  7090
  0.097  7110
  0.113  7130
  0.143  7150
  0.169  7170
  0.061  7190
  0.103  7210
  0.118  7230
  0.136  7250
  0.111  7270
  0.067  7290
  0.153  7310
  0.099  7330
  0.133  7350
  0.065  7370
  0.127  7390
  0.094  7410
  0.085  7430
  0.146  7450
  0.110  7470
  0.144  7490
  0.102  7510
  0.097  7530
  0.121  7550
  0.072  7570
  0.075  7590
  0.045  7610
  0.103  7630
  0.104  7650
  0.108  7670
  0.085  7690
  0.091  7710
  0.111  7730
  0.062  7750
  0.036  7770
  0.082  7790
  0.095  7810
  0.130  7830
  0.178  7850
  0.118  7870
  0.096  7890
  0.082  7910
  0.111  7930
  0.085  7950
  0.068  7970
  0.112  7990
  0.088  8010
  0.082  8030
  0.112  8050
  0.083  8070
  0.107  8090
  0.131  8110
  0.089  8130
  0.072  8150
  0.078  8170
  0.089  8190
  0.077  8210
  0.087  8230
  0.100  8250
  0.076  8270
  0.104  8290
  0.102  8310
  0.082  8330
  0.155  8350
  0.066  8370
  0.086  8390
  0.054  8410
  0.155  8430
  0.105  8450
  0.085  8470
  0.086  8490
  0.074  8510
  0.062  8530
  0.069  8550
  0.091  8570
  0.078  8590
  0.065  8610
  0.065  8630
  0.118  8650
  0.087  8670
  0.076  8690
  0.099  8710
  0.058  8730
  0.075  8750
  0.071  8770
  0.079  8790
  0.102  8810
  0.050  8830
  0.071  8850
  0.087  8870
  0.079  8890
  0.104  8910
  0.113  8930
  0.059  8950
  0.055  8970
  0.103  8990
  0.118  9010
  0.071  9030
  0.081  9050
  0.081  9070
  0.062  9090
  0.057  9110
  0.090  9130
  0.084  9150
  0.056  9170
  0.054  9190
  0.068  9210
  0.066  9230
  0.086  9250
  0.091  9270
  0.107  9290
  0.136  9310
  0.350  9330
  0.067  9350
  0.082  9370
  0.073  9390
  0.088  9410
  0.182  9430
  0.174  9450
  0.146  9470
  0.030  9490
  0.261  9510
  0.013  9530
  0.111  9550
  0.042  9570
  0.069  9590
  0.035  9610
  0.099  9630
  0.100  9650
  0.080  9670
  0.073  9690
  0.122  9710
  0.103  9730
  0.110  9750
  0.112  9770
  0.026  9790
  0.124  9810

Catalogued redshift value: 1.502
